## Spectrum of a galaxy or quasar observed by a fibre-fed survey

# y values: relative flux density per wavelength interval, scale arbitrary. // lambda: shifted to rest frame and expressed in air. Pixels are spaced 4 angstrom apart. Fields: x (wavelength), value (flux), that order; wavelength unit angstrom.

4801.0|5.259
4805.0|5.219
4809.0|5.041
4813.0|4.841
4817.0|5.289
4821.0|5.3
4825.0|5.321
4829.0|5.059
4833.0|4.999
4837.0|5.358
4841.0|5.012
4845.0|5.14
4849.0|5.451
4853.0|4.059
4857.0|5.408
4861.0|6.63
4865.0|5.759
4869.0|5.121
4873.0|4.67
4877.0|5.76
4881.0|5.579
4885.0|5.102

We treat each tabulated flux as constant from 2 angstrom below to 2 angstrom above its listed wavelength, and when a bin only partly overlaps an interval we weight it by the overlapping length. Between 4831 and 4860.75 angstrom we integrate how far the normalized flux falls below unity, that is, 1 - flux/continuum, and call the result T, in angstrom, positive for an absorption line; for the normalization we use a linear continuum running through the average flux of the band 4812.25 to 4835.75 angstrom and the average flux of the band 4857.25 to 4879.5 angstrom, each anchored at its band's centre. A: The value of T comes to 1.2 angstrom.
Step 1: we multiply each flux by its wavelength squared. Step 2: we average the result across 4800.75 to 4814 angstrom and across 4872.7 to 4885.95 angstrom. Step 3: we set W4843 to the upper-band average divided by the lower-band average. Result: 1.09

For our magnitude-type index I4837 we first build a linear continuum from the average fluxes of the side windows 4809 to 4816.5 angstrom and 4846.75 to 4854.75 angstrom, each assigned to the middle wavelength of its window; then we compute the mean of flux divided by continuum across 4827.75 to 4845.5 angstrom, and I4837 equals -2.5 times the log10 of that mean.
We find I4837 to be -0.06 mag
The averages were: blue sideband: 4.98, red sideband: 4.79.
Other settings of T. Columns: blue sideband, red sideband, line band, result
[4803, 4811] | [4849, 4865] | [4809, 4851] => 0.8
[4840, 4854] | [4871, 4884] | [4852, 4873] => -1.0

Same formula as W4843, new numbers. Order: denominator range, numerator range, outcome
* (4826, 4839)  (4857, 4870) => 1.15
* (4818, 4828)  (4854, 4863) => 1.11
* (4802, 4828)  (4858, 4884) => 1.10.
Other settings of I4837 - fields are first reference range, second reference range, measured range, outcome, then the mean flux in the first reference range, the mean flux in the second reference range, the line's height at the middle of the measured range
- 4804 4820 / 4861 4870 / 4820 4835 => 0.026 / 5.1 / 5.74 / 5.29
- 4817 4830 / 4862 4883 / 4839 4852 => 0.046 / 5.25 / 5.44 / 5.33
